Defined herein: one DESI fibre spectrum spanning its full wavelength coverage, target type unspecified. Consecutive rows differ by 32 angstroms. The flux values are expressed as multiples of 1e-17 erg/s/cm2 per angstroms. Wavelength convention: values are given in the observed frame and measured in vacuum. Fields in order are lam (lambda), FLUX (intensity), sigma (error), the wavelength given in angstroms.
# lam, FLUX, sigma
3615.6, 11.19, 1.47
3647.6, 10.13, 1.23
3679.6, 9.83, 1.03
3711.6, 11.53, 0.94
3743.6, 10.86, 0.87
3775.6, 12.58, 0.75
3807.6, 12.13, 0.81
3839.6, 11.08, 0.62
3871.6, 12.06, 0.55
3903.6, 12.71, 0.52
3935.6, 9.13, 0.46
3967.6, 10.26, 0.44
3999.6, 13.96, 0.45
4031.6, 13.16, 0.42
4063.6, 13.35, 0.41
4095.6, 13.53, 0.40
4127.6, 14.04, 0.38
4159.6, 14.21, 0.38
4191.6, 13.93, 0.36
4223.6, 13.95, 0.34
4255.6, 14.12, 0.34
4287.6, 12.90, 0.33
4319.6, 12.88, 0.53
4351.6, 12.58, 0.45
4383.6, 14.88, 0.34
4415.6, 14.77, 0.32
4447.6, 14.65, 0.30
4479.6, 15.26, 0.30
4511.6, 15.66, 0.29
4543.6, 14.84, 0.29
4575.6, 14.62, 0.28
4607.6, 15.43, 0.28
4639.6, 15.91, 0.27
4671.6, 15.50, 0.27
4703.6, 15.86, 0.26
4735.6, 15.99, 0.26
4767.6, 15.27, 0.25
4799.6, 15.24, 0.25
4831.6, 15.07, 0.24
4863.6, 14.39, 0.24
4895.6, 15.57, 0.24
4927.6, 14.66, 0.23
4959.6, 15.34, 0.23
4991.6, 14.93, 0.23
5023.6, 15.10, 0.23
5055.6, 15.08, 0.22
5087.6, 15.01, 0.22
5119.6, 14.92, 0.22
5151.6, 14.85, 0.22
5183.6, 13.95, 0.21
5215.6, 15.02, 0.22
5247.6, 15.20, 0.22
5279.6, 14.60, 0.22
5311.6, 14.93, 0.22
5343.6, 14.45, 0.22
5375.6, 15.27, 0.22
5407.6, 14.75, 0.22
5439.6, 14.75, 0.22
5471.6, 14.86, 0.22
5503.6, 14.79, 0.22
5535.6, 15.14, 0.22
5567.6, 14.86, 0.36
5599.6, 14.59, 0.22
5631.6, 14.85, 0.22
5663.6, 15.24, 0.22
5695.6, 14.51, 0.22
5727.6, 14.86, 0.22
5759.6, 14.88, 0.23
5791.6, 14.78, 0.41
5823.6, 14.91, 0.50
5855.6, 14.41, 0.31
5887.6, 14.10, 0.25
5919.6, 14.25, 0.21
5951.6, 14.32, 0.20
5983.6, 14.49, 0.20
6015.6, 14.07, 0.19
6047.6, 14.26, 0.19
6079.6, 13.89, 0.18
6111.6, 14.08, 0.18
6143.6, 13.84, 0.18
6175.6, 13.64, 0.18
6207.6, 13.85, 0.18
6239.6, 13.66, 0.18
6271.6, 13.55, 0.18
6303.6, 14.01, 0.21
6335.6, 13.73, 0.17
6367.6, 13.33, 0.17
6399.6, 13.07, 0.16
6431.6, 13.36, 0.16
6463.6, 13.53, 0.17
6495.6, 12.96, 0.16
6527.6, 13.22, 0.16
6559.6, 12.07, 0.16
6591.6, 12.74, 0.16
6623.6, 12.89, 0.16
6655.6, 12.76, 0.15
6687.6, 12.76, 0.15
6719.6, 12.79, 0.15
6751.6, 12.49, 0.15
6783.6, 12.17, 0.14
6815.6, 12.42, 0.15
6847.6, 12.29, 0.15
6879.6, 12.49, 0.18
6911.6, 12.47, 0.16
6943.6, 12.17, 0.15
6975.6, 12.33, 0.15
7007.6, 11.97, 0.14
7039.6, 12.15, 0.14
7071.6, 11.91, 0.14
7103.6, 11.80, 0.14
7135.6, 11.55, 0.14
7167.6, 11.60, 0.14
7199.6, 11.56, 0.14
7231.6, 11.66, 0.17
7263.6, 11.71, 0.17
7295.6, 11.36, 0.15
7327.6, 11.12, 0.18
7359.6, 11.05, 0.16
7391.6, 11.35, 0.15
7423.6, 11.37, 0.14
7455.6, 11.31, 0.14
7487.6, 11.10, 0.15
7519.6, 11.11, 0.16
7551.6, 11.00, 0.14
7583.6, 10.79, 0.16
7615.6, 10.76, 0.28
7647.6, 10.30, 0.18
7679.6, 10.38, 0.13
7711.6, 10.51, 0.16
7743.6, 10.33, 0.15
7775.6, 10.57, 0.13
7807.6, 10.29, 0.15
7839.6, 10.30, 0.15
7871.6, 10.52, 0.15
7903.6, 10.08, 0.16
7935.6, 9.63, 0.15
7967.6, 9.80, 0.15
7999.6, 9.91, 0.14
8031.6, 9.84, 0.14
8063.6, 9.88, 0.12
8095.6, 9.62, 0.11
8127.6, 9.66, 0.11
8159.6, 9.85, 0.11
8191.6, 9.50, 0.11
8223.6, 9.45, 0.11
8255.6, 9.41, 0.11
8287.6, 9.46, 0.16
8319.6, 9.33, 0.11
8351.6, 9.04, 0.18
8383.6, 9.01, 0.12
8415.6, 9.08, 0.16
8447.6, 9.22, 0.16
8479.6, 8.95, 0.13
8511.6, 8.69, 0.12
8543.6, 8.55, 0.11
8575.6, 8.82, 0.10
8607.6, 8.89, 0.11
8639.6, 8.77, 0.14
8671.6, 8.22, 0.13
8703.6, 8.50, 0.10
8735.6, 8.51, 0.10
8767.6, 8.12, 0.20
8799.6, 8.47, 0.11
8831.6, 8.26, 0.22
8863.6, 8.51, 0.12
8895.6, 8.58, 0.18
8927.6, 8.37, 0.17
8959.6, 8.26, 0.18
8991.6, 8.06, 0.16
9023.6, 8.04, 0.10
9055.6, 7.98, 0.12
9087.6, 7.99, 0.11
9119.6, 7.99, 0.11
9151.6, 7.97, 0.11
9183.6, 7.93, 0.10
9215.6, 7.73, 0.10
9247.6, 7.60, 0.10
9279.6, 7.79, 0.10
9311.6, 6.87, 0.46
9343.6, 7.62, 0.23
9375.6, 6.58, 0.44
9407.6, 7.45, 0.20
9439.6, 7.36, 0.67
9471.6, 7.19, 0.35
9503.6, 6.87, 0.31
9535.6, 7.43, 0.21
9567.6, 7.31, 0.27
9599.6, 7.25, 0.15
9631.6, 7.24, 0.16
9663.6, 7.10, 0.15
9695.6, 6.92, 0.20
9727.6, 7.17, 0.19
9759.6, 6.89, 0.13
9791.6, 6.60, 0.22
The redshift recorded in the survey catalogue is 0.000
